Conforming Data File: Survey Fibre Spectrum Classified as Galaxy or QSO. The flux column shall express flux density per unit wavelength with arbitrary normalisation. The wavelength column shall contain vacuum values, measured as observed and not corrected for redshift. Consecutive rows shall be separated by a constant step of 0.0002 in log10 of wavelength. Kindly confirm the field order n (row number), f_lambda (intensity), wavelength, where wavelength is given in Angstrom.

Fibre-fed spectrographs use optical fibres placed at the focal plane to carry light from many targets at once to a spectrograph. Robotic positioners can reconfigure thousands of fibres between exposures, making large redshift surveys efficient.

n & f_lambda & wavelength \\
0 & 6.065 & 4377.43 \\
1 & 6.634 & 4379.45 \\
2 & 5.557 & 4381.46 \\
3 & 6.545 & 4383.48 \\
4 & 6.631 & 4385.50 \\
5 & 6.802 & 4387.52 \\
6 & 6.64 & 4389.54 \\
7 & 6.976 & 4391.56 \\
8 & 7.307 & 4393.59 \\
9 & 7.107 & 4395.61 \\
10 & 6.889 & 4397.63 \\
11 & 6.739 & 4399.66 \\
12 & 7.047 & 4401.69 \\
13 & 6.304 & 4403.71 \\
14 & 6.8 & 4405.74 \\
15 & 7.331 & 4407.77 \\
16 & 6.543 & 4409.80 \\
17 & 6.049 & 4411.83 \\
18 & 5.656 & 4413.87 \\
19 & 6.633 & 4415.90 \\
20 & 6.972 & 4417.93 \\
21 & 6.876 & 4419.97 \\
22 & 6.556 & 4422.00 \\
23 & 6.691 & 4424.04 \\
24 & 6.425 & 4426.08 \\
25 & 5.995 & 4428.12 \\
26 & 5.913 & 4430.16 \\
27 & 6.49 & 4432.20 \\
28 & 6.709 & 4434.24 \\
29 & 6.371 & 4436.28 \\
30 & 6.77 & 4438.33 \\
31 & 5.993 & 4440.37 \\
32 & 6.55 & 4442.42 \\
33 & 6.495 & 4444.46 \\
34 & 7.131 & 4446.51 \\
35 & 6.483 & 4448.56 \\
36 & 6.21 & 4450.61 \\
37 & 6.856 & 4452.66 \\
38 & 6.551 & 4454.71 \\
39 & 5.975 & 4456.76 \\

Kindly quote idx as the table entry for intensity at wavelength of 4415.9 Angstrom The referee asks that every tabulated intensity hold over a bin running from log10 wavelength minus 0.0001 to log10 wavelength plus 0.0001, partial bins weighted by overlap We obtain 6.633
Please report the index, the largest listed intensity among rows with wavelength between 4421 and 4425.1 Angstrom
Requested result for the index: 6.691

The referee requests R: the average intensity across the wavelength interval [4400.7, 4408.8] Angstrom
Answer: 6.87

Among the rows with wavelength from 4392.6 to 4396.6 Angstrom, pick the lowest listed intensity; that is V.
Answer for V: 7.107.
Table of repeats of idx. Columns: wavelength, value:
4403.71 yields 6.304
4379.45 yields 6.634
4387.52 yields 6.802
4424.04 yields 6.691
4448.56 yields 6.483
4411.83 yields 6.049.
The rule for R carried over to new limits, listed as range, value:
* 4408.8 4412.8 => 6.3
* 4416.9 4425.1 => 6.77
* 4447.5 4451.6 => 6.35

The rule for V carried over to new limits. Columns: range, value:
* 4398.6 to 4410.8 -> 6.304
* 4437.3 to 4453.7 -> 5.993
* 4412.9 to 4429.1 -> 5.656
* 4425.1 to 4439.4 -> 5.913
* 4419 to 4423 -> 6.556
